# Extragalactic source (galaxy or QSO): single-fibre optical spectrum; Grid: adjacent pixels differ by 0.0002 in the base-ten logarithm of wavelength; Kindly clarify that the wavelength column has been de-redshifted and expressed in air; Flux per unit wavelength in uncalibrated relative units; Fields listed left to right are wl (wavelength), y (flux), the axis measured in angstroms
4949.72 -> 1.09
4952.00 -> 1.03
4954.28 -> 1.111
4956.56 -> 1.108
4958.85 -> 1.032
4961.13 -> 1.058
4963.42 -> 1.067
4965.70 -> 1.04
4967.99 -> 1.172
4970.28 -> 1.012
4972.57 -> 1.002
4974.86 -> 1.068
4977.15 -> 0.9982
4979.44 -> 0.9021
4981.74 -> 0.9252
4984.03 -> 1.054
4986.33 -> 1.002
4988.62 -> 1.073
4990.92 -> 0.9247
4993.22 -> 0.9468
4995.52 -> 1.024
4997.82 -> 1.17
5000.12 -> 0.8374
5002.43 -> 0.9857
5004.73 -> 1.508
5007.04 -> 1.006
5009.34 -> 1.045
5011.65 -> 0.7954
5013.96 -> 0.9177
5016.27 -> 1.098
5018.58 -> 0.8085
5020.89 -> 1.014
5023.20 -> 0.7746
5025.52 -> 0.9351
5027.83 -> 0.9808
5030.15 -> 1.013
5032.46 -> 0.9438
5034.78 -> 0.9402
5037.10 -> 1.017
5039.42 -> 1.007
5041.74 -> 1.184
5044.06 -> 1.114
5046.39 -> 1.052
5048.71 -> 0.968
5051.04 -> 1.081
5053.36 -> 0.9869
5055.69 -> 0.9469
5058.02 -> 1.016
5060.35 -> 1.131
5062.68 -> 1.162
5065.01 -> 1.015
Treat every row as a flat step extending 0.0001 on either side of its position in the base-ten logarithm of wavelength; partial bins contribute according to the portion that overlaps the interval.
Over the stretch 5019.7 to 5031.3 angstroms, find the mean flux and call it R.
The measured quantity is 0.943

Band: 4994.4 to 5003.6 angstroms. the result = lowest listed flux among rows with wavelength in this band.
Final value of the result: 0.8374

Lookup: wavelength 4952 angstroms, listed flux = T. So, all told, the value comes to 1.03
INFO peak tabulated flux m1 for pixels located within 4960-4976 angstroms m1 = 1.172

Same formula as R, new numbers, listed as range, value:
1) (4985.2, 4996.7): 0.995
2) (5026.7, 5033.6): 0.98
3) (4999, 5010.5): 1.08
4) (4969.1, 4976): 1.03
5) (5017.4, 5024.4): 0.867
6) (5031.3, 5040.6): 0.978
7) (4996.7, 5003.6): 0.998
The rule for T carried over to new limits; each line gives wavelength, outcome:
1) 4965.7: 1.04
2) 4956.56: 1.108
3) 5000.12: 0.8374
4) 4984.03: 1.054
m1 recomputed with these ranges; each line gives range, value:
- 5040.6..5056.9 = 1.184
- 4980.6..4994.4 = 1.073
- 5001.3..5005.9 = 1.508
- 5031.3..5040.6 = 1.017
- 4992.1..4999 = 1.17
